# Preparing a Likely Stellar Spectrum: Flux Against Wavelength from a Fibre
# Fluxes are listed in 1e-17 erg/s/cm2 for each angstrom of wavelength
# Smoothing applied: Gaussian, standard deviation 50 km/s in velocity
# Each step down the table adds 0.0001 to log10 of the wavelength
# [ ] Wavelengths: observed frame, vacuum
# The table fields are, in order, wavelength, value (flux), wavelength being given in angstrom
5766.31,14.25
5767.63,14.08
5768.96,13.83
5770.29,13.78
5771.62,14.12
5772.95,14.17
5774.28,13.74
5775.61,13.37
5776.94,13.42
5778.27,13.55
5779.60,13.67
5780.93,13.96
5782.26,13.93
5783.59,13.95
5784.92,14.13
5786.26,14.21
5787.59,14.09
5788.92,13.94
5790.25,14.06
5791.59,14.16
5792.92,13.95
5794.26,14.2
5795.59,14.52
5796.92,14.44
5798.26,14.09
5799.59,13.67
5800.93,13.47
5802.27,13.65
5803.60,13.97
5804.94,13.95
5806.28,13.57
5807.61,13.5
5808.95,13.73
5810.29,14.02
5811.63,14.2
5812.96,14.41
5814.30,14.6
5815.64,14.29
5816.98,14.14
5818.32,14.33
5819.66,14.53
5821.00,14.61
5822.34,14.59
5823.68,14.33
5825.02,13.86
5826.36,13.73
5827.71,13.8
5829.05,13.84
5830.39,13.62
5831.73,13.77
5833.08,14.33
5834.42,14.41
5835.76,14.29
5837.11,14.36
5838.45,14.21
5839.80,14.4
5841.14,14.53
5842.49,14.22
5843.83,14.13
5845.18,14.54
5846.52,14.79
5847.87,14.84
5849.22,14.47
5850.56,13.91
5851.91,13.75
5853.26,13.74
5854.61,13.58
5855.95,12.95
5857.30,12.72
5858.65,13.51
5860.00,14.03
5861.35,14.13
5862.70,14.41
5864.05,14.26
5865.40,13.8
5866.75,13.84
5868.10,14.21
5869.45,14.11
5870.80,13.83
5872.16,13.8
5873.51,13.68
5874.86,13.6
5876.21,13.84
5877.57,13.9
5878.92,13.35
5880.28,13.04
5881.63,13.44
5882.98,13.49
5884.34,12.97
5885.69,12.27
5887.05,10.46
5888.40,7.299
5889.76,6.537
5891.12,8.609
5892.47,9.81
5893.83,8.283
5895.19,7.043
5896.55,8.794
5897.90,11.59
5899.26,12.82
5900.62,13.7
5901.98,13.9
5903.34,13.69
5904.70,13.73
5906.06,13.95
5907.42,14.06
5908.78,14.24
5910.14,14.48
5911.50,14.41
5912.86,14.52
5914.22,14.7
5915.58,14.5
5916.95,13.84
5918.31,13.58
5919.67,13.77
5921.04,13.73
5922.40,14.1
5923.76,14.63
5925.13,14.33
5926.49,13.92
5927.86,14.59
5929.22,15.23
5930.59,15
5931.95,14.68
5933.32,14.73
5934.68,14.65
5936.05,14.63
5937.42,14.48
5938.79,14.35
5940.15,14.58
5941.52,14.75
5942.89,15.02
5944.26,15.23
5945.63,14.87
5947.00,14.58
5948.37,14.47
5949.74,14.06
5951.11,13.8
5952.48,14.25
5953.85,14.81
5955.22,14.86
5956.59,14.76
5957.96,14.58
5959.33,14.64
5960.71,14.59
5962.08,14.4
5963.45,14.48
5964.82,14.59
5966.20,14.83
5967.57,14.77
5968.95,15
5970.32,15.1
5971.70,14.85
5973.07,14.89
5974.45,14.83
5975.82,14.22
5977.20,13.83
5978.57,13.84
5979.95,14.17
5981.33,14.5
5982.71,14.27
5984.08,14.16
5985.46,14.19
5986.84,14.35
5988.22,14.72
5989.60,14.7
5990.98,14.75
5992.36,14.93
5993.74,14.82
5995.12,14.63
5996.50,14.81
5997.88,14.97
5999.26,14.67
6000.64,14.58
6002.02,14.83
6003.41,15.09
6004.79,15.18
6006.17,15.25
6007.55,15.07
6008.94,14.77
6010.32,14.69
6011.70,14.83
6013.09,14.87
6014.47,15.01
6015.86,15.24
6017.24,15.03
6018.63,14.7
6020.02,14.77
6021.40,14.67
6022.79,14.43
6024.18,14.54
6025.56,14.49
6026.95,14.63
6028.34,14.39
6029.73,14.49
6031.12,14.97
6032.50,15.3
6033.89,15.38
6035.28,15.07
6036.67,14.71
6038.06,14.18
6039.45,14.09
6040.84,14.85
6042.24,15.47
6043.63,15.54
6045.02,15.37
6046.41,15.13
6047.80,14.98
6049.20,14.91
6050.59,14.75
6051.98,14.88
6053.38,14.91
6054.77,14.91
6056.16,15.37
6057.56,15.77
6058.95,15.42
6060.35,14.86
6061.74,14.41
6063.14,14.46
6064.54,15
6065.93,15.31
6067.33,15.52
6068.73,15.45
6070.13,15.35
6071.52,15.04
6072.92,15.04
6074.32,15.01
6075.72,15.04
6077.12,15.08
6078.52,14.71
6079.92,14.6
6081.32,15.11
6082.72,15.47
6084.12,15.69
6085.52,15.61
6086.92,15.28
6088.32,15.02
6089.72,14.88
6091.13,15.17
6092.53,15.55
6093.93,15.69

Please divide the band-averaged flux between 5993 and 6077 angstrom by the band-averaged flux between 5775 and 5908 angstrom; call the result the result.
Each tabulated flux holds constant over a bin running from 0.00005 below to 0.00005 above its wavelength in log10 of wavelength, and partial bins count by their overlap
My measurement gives 1.1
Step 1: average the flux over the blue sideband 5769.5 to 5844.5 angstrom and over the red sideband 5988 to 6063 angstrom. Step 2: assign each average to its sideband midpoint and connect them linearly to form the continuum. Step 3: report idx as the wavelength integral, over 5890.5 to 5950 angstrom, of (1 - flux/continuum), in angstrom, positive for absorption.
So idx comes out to 3.59 angstrom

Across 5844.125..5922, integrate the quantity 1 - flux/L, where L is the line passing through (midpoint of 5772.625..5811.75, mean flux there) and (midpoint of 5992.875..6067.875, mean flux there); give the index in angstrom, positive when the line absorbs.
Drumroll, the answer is 6.8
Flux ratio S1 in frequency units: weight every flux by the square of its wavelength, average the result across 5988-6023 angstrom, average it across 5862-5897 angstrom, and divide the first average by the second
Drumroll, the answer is 1.29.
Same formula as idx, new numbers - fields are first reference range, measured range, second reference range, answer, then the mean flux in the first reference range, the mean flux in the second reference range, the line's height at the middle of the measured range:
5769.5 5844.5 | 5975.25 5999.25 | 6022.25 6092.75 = 0.4 angstrom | 14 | 15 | 14.7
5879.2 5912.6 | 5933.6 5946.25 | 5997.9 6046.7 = -1.8 angstrom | 11.8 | 14.9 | 12.9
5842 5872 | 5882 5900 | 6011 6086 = 5.2 angstrom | 14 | 15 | 14.2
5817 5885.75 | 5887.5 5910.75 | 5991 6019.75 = 4.8 angstrom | 14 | 14.9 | 14.2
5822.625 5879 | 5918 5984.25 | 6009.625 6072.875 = -0.1 angstrom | 14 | 14.9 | 14.5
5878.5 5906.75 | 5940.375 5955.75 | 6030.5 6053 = -2.3 angstrom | 11.4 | 15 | 12.7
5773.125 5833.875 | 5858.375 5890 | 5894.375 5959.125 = 2.1 angstrom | 14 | 14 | 14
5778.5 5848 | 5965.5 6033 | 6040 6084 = 0.6 angstrom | 14.1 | 15.1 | 14.8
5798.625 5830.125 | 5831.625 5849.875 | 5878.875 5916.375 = -1.3 angstrom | 14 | 12.1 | 13.4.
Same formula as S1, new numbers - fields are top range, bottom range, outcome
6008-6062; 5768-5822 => 1.15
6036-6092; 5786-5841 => 1.16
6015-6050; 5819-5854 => 1.12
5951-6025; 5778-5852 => 1.10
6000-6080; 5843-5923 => 1.21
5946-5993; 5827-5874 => 1.08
